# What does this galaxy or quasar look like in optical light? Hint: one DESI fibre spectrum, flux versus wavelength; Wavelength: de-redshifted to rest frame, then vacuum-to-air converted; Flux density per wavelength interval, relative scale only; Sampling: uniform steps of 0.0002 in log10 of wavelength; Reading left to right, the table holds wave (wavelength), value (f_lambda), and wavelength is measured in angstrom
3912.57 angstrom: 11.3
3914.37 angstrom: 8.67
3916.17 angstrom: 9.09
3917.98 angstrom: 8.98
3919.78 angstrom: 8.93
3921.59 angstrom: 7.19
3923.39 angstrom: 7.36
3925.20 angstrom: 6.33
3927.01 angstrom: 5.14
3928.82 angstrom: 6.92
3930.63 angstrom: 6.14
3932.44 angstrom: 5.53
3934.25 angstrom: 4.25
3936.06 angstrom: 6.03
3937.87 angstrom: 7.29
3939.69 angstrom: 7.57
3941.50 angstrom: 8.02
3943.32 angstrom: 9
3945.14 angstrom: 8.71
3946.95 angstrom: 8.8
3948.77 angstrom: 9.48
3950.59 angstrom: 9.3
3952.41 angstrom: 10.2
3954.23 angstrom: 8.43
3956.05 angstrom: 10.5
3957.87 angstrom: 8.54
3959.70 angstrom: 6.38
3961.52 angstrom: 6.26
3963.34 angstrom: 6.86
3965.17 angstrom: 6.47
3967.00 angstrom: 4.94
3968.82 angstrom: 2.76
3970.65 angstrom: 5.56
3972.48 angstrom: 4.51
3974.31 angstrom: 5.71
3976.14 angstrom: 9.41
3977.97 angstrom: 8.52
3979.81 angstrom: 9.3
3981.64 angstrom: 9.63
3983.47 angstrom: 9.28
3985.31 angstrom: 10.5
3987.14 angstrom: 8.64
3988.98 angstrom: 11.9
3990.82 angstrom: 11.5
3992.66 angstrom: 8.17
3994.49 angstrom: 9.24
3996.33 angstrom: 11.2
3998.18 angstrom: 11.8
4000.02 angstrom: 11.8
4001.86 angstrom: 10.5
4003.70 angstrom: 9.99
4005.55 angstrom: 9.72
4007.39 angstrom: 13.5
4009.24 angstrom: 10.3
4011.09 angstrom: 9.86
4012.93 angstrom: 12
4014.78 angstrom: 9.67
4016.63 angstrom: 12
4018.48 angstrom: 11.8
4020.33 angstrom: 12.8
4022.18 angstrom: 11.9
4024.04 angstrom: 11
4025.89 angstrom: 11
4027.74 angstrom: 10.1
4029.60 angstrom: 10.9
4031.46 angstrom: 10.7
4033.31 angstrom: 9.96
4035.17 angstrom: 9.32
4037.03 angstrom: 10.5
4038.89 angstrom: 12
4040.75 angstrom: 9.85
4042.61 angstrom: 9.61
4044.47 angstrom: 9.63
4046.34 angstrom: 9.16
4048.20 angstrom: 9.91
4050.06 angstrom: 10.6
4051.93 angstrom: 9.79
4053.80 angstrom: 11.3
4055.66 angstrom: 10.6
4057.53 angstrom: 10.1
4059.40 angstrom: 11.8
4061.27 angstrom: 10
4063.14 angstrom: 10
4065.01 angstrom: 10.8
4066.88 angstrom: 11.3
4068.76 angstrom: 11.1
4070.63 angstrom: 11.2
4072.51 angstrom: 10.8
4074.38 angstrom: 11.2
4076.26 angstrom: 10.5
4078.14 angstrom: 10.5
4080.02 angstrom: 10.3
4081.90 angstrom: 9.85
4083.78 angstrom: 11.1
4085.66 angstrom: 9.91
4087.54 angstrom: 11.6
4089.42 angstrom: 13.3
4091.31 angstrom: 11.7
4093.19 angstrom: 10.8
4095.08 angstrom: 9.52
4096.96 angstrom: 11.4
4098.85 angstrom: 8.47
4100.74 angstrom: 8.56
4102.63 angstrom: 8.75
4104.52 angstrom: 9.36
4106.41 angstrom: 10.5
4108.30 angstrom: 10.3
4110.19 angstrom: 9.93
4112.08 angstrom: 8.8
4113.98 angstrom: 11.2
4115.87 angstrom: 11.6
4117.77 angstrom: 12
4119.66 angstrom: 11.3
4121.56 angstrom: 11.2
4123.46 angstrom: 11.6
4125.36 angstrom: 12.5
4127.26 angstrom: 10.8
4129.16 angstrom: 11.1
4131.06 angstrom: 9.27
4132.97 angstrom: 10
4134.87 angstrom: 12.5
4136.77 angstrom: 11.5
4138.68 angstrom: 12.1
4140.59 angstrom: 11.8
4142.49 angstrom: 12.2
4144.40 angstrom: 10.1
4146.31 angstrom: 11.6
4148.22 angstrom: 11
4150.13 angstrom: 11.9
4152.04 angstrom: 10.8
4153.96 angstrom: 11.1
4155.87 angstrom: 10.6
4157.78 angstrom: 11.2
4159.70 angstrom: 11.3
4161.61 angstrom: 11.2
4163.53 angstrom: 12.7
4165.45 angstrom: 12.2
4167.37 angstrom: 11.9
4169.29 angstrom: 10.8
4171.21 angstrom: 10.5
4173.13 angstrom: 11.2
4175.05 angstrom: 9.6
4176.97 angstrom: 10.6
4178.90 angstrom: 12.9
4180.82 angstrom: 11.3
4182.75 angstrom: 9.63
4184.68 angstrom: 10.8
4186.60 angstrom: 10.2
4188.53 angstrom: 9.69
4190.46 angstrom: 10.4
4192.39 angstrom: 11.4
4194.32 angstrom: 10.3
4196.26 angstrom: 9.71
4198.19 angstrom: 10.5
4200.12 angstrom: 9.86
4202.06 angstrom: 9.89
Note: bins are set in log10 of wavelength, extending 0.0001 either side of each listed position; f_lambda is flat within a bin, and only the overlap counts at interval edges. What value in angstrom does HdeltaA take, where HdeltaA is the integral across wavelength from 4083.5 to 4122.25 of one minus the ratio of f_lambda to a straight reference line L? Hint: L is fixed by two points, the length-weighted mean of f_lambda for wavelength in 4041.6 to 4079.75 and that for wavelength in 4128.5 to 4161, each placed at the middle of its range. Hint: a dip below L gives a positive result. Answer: 1.1 angstrom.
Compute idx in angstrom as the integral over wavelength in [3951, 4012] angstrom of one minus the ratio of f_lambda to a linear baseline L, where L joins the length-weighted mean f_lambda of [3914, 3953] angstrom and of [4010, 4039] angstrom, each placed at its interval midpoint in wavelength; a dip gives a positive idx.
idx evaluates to 3.7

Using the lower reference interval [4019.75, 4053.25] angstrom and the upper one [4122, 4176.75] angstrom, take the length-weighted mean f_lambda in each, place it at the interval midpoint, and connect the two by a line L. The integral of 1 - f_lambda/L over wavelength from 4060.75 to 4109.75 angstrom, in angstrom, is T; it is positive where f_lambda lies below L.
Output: 1.4 angstrom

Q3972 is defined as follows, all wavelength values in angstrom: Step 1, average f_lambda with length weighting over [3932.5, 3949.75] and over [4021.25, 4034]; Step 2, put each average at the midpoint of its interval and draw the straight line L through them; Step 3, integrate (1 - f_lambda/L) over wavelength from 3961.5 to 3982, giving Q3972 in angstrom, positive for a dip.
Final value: 5.1 angstrom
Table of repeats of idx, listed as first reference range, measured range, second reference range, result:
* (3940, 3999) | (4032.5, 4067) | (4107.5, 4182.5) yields -2.25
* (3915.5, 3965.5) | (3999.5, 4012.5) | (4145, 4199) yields -3.41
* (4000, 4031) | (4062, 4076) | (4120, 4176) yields 0.34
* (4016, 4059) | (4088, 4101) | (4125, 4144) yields 0.41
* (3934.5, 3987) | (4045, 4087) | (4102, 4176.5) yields -3.69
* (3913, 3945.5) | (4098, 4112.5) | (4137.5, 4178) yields 1.40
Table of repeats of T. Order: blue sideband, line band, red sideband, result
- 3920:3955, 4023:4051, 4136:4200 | -4.0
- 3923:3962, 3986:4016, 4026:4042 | -3.9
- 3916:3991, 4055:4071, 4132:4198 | -2.2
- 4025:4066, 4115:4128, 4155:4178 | -0.9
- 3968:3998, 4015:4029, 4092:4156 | -3.4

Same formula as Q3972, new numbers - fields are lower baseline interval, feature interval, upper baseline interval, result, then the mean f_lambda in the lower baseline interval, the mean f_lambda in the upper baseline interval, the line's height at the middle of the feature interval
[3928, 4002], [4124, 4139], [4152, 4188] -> -1.0 angstrom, 8.17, 11.1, 10.5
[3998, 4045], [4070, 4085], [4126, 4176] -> 0.5 angstrom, 10.9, 11.2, 11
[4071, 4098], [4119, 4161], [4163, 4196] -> -1.4 angstrom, 10.9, 10.9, 10.9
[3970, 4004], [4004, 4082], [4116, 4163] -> -5.0 angstrom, 9.35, 11.3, 10.1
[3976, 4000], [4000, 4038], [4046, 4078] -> -2.3 angstrom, 10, 10.6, 10.3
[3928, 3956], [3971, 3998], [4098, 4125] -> -2.1 angstrom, 7.8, 10.3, 8.43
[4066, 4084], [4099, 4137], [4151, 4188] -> 1.1 angstrom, 10.8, 11.1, 10.9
